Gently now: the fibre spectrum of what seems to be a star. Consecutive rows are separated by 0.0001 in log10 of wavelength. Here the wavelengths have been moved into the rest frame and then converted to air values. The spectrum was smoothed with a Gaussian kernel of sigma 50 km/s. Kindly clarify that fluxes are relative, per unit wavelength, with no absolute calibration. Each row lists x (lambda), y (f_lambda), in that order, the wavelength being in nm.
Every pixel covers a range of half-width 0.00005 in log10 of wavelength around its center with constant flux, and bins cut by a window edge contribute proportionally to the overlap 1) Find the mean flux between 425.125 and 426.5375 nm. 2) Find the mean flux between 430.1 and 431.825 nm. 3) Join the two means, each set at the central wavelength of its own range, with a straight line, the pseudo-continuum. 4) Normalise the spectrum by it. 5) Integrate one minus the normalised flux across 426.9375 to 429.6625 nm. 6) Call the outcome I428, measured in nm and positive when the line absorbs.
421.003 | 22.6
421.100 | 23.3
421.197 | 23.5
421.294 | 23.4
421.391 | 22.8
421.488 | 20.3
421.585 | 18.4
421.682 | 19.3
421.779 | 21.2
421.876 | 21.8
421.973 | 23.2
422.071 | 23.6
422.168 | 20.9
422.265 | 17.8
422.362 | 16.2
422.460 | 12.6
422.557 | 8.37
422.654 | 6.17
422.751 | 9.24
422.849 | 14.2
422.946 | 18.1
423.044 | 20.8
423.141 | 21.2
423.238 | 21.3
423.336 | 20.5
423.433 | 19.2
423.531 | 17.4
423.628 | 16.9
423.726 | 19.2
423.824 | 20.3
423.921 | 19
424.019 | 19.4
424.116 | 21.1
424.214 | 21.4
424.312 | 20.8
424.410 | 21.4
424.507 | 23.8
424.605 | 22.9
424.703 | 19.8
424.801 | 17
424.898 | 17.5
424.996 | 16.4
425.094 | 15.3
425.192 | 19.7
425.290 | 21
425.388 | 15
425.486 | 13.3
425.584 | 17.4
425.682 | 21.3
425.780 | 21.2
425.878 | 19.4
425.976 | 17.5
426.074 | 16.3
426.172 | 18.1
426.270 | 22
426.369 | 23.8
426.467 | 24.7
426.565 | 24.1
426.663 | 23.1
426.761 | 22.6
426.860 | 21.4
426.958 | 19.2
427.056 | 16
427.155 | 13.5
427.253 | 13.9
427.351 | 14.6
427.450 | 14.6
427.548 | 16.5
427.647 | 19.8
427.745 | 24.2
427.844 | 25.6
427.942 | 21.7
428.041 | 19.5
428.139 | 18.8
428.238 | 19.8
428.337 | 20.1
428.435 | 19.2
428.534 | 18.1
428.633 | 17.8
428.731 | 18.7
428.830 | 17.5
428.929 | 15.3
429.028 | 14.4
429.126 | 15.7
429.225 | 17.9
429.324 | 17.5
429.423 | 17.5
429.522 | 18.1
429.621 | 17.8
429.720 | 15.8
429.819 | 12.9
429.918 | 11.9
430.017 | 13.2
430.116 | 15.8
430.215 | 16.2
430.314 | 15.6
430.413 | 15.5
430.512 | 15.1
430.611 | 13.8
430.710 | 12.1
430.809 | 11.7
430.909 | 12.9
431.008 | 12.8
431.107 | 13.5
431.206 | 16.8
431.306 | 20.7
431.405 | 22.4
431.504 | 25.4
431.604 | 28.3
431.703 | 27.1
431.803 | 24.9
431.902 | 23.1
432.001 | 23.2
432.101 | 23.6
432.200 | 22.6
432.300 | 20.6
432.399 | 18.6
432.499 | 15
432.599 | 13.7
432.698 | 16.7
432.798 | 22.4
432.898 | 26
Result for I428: 0.09 nm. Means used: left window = 19.4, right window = 17.7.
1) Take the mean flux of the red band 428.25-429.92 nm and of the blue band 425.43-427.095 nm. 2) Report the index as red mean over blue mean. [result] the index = 0.8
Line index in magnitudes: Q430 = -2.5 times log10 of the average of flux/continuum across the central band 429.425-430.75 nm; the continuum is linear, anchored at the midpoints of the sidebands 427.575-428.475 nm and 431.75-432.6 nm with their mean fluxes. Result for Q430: 0.36 mag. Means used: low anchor 20.9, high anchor 21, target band 15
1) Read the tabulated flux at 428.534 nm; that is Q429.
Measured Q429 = 18.1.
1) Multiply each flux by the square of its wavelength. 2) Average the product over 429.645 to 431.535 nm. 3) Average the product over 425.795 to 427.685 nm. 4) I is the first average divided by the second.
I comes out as 0.8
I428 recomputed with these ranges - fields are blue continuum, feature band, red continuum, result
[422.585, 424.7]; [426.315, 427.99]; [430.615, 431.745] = -0.13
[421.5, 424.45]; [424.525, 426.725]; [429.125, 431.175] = -0.31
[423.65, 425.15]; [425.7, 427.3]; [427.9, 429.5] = -0.08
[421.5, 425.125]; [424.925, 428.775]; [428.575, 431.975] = -0.26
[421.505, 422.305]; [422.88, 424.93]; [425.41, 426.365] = -0.02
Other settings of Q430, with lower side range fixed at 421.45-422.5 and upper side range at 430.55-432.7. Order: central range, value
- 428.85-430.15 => 0.22 mag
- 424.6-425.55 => 0.11 mag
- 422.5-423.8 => 0.19 mag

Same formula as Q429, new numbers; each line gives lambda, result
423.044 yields 20.8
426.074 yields 16.3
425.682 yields 21.3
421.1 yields 23.3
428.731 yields 18.7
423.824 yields 20.3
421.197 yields 23.5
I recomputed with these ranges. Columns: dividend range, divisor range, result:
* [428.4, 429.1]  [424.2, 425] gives 0.87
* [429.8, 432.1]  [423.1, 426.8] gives 0.93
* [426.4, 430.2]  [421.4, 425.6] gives 1.01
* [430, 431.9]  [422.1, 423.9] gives 1.10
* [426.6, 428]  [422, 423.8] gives 1.15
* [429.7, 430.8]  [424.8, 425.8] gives 0.82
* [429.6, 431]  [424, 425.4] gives 0.74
